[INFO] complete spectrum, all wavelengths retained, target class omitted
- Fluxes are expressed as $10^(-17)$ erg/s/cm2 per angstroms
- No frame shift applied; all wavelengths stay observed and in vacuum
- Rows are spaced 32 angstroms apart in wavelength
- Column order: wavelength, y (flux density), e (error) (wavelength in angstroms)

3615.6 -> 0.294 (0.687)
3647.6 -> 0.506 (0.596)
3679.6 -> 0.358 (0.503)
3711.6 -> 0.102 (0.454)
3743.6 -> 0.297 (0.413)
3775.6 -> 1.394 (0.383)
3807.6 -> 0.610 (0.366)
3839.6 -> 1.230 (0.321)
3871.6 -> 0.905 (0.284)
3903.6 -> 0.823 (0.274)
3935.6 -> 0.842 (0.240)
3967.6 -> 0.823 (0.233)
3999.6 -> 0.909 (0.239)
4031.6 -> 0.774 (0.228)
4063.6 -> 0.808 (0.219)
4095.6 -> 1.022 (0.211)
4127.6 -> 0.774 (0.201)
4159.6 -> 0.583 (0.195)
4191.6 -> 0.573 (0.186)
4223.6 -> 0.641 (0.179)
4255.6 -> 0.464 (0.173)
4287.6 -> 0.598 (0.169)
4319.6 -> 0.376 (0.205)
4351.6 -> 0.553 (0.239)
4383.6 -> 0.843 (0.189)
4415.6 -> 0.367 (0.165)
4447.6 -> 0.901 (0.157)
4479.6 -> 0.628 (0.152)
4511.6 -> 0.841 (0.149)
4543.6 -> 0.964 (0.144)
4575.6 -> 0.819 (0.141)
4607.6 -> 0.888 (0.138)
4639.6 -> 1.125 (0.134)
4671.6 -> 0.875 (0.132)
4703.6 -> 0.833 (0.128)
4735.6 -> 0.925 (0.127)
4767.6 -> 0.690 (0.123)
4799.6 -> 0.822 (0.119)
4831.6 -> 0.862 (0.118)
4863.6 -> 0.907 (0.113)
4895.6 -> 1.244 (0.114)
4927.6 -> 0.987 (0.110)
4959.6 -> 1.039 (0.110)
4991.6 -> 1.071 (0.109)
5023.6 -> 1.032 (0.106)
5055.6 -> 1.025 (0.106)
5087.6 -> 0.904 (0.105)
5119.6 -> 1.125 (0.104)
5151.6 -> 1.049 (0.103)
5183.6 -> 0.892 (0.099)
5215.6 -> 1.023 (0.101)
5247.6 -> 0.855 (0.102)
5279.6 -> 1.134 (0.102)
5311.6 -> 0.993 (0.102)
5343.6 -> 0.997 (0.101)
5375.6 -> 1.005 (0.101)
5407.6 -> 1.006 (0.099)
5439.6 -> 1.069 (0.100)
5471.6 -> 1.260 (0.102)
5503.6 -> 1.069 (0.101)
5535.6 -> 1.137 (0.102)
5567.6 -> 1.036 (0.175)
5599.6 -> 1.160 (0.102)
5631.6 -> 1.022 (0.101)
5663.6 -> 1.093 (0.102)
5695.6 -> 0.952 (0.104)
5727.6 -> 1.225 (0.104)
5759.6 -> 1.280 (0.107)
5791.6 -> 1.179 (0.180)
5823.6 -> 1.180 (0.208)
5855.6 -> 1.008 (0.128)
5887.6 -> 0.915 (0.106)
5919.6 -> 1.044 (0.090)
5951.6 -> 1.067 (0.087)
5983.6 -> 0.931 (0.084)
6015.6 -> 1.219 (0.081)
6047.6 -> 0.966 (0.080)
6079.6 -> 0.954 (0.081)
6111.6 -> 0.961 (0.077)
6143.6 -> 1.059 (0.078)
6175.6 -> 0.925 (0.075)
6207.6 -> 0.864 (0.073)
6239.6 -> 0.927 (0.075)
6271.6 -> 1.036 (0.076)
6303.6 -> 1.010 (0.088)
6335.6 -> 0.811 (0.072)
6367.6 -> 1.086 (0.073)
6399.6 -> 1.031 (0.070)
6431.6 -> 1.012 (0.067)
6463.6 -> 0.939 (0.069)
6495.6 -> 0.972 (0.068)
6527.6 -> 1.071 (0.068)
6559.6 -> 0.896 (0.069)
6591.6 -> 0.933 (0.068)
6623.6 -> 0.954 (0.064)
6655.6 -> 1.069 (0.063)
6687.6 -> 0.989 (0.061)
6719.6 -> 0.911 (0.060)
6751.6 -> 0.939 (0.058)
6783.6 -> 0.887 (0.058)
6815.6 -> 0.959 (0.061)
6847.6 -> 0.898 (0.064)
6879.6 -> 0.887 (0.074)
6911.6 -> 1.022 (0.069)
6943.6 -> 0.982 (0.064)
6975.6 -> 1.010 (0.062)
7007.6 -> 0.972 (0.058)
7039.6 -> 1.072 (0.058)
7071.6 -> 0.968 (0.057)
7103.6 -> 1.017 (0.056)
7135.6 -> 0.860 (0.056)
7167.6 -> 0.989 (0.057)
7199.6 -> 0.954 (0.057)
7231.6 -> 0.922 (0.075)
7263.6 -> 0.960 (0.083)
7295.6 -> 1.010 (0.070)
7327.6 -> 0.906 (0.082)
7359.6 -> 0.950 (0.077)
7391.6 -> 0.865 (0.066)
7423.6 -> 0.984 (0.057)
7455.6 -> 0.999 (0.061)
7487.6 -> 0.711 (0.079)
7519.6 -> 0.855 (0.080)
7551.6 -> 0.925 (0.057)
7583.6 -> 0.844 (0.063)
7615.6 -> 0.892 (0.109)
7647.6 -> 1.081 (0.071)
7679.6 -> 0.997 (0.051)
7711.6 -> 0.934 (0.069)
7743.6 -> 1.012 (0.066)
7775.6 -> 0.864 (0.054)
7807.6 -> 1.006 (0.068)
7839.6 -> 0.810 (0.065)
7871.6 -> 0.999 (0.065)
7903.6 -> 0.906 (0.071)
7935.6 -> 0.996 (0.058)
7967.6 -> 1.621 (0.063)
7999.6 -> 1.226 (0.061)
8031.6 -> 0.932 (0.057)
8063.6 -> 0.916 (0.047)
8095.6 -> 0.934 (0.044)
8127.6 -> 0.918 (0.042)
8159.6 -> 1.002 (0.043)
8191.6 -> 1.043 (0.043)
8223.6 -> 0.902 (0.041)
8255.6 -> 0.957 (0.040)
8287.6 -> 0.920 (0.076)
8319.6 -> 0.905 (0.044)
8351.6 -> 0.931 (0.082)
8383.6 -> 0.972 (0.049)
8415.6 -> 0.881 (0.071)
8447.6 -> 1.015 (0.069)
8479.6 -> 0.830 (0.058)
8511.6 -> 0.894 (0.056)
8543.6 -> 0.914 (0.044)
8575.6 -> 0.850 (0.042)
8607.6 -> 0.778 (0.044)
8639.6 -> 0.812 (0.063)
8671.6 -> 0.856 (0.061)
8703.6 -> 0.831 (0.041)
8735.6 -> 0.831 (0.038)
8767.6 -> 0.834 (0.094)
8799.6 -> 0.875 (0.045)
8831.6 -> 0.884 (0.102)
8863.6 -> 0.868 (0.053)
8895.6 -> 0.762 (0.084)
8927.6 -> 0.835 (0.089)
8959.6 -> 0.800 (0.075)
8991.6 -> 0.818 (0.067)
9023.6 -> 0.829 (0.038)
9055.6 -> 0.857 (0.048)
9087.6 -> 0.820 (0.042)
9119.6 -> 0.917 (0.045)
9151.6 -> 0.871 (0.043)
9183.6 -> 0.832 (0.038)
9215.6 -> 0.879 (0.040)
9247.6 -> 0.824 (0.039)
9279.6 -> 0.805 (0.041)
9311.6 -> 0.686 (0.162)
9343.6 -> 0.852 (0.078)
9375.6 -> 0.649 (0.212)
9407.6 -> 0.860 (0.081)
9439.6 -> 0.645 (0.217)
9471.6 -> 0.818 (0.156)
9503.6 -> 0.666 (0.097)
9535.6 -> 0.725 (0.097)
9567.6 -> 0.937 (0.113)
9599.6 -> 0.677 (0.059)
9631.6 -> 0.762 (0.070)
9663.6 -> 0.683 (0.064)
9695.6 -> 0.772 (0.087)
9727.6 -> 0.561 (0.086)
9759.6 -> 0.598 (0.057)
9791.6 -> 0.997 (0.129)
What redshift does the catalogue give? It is 0.215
